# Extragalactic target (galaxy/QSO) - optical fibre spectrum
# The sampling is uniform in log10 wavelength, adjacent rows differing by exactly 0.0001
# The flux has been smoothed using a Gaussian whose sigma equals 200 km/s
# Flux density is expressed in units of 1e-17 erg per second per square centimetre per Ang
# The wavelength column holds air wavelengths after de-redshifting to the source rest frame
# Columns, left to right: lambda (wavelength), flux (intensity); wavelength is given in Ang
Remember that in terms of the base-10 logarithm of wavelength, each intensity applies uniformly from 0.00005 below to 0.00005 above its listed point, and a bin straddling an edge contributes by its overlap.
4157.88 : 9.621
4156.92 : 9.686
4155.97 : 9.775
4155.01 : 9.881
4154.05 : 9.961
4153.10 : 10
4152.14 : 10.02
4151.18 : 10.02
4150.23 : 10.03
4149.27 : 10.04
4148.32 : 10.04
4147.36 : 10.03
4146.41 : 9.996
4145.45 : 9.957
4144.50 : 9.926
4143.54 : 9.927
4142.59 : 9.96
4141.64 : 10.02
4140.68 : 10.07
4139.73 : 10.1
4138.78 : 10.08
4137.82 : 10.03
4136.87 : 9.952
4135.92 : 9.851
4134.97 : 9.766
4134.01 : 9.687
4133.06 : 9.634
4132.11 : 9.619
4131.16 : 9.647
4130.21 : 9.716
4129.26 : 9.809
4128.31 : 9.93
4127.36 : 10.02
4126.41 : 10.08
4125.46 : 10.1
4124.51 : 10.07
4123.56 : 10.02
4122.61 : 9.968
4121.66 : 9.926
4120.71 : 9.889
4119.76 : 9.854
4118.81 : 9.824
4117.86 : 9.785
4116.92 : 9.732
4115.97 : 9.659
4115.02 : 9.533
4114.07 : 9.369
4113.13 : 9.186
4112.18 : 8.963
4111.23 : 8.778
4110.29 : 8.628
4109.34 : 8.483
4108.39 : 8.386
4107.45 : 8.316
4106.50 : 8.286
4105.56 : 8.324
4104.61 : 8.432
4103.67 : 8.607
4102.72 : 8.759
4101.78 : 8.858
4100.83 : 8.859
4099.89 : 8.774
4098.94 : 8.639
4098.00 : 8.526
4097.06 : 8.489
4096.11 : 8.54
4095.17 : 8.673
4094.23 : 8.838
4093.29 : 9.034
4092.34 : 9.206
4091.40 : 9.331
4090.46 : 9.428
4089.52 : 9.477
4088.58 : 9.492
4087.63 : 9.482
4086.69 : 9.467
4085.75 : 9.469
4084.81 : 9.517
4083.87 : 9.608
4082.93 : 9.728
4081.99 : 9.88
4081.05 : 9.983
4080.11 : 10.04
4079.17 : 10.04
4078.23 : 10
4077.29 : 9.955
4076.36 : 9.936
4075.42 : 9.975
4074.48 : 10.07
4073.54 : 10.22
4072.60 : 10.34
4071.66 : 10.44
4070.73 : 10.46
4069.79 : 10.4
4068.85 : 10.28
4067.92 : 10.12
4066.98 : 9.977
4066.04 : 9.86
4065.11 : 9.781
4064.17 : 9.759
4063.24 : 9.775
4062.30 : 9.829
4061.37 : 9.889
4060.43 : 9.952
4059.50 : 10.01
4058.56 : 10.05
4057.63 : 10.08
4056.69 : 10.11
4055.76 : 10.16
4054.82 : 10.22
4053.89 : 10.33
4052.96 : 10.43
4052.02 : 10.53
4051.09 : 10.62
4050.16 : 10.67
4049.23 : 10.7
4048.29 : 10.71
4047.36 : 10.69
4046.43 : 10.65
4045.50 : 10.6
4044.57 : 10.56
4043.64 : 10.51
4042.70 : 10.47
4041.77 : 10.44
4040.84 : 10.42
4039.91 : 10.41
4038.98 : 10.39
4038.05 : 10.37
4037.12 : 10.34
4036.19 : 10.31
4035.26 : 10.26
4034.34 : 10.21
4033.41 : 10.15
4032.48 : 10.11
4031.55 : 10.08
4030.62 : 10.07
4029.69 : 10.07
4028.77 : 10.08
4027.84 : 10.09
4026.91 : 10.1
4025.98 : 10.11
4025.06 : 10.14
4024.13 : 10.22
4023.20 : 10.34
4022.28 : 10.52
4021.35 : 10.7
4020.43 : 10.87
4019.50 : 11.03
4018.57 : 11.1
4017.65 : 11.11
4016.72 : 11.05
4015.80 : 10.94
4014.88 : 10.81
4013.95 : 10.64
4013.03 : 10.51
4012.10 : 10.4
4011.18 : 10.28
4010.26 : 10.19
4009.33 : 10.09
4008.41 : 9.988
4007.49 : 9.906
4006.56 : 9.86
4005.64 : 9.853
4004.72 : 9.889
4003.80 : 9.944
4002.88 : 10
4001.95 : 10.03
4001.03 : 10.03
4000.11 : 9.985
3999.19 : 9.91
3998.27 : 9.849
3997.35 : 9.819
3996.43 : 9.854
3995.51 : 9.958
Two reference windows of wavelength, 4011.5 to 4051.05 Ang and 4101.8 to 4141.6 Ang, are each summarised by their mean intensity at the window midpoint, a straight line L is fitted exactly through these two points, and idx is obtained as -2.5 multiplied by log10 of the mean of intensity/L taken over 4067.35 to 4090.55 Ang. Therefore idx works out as 0.00 mag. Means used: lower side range 10.5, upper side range 9.48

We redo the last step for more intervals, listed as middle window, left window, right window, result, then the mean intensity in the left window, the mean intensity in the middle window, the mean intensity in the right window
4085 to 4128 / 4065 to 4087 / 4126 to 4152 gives 0.09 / 9.99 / 9.2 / 9.93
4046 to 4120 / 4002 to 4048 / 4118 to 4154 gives 0.06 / 10.4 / 9.61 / 9.93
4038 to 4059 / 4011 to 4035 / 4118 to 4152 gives -0.01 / 10.5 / 10.4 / 9.93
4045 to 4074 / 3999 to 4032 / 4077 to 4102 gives -0.06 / 10.3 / 10.2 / 9.3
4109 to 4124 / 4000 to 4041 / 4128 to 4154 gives 0.06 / 10.3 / 9.48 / 9.92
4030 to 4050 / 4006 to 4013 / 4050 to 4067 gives -0.03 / 10.1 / 10.4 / 10.1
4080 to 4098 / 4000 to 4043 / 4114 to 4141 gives 0.08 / 10.3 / 9.32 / 9.86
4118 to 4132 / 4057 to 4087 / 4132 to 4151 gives 0.00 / 9.97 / 9.91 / 9.94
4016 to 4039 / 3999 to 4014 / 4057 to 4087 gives -0.04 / 10.1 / 10.4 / 9.97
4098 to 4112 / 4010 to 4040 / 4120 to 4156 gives 0.17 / 10.4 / 8.59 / 9.94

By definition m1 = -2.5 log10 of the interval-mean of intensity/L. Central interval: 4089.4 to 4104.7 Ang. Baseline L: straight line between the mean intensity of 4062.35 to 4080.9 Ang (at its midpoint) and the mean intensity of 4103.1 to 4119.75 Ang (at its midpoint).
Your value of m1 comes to 0.06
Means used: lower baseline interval 10.1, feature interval 8.85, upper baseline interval 8.98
